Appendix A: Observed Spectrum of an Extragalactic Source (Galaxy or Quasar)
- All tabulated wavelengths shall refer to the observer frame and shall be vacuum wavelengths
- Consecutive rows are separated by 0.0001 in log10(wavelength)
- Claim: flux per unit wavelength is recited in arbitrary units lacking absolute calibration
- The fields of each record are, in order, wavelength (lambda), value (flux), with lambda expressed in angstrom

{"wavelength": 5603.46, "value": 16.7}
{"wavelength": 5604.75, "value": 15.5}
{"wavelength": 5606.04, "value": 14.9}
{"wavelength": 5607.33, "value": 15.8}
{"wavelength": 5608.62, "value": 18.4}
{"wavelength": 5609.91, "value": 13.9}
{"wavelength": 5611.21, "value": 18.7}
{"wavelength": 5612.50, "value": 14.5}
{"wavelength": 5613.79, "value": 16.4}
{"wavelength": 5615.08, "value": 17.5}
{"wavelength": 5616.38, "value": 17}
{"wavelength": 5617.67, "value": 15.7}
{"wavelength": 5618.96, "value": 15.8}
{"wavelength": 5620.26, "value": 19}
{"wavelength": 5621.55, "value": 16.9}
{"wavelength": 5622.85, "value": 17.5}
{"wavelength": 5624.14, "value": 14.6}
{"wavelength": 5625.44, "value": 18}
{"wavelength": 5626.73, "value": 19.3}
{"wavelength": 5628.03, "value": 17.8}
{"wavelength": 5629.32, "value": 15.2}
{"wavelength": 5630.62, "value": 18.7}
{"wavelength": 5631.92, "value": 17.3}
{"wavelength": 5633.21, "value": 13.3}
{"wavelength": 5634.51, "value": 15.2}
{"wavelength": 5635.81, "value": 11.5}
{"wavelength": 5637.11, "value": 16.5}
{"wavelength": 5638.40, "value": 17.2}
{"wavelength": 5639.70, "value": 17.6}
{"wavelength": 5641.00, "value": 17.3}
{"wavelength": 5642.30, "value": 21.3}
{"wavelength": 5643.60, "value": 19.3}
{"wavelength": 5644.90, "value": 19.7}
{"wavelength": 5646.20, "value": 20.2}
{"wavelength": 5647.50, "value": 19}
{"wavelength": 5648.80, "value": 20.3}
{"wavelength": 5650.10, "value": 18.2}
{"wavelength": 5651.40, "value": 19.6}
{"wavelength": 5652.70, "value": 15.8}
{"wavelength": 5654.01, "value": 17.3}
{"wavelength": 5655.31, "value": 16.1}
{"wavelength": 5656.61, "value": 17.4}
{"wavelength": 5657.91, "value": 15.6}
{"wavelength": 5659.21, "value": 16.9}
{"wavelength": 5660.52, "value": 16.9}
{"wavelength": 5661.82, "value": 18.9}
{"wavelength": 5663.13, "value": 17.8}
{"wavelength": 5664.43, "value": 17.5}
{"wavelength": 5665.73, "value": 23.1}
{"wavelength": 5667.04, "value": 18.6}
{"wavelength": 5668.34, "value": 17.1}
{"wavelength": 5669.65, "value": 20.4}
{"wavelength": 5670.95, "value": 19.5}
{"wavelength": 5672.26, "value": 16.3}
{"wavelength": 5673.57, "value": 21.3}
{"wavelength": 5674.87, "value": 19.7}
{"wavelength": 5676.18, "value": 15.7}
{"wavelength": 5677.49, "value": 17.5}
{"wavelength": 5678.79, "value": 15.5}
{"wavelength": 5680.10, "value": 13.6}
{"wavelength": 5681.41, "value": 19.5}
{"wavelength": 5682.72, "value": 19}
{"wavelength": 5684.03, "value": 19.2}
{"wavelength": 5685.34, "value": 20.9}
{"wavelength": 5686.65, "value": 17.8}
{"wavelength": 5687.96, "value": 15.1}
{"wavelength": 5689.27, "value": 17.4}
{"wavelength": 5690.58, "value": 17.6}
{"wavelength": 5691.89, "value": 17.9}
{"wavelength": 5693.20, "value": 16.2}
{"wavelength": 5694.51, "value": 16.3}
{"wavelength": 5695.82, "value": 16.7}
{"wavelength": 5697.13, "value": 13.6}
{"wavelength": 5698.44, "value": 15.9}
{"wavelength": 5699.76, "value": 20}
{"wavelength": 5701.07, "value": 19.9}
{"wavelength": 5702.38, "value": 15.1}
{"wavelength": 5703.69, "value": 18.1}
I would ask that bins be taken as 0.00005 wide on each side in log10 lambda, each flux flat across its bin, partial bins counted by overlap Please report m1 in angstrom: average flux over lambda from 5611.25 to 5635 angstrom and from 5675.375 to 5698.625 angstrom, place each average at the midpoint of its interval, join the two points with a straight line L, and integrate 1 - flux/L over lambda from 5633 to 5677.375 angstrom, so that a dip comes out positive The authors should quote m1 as -2.8 angstrom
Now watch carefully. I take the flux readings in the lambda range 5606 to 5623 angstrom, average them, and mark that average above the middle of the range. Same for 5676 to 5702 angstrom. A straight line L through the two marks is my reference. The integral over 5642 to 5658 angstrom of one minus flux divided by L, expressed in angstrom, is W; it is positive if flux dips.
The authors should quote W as -1.5 angstrom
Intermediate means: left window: 16.6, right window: 17.3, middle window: 18.5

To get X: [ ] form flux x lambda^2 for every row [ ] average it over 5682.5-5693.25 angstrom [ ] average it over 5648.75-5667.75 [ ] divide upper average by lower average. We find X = 1.01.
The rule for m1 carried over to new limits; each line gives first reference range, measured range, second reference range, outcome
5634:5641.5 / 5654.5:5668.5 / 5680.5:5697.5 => -1.0 angstrom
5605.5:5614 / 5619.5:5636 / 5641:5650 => 1.1 angstrom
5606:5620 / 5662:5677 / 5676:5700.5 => -1.6 angstrom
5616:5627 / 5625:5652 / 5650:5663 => -0.9 angstrom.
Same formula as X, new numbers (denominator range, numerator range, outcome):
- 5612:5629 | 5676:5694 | 1.05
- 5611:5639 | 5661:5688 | 1.13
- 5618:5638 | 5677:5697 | 1.07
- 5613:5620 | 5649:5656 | 1.07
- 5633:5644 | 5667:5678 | 1.12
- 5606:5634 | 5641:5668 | 1.12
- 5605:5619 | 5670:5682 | 1.11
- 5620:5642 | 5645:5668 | 1.10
